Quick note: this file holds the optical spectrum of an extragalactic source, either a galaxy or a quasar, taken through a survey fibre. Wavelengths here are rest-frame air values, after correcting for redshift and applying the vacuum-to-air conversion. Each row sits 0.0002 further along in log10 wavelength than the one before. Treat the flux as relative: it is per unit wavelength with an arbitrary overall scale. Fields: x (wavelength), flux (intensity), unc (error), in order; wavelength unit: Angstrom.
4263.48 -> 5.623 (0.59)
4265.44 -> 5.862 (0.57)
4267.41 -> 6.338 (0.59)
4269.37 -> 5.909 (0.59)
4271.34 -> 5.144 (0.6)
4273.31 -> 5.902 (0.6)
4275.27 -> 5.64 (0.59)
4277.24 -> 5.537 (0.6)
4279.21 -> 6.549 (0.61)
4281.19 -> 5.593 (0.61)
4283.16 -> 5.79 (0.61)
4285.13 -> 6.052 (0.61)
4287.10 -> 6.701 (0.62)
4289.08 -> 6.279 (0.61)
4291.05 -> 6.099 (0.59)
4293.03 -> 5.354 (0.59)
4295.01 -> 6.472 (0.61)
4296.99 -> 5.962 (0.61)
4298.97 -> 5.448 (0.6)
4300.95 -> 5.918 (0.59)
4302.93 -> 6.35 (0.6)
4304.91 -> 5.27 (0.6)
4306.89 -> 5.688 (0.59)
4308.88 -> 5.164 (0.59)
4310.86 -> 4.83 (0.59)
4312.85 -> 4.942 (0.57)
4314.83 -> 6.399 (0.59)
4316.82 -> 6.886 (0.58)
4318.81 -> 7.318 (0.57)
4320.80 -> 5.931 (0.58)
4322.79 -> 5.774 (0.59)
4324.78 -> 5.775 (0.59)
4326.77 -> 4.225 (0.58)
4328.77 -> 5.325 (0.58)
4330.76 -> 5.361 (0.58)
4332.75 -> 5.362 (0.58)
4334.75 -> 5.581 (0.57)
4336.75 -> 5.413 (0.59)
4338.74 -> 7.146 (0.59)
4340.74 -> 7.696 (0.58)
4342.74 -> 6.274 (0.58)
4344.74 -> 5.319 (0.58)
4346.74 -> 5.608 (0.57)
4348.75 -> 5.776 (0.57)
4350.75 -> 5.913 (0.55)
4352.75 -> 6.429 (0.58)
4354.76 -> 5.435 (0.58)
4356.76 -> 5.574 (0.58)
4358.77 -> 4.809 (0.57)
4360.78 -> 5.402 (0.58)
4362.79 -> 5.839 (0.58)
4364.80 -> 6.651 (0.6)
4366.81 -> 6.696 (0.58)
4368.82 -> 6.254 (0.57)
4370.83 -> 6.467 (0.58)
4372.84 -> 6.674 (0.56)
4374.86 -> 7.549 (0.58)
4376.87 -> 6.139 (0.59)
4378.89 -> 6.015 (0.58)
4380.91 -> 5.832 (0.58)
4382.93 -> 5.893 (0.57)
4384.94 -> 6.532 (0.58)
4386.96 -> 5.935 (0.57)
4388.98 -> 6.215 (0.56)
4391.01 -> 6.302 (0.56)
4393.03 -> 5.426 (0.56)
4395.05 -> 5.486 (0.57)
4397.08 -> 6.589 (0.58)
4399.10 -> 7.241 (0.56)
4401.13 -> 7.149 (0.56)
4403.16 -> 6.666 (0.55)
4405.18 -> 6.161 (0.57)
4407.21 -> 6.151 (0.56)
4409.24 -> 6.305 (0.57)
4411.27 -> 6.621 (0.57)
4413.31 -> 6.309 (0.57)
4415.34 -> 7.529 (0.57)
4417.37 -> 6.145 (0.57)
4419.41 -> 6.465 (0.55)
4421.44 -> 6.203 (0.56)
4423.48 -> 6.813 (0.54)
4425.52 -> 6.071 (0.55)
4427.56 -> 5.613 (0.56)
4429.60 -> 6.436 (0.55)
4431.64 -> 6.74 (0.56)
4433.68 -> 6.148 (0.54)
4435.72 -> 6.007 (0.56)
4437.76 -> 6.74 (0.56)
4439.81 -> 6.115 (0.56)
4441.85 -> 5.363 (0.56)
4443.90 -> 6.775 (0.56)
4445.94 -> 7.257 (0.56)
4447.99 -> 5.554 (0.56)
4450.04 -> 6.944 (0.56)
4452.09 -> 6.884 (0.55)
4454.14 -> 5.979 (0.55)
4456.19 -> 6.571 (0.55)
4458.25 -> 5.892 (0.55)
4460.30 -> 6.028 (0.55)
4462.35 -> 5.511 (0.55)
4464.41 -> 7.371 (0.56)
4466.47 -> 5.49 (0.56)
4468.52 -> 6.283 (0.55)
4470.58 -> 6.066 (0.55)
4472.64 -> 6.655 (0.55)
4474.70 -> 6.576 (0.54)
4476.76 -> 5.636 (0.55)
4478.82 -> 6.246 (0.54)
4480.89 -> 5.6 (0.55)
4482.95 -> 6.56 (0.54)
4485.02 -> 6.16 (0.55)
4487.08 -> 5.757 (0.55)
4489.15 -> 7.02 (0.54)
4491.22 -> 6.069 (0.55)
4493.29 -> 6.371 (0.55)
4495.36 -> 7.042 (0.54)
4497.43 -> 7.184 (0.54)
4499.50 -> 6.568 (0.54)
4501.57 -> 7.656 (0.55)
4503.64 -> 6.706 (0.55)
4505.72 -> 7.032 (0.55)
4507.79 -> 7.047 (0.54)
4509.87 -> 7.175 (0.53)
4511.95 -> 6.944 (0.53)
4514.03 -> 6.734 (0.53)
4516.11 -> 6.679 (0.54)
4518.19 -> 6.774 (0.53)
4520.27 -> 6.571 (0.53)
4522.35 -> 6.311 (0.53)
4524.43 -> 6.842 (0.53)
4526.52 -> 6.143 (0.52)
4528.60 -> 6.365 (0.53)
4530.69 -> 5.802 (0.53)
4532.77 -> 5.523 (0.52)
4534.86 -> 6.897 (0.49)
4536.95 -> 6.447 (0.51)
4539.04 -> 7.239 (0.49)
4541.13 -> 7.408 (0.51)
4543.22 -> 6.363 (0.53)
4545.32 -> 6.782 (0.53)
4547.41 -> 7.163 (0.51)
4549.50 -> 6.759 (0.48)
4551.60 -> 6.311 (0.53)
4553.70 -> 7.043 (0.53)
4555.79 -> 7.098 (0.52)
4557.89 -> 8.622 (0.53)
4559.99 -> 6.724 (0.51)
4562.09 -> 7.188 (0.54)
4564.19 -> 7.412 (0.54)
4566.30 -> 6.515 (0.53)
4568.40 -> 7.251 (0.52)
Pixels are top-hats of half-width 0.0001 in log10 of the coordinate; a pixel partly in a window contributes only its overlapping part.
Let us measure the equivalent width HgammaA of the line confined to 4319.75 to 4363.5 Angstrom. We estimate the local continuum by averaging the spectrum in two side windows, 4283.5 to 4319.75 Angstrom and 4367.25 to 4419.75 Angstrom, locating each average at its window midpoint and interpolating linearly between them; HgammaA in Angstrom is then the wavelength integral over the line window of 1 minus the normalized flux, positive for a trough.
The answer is 2.9 Angstrom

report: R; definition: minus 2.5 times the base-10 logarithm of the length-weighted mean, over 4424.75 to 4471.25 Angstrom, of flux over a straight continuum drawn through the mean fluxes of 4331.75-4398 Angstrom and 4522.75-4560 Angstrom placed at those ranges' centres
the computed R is 0.022 mag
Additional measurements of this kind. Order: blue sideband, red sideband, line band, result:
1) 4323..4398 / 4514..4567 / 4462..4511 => 0.003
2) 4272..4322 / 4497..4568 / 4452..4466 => 0.050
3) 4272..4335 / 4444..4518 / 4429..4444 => 0.011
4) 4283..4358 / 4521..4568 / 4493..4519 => -0.050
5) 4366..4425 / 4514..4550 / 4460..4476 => 0.044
